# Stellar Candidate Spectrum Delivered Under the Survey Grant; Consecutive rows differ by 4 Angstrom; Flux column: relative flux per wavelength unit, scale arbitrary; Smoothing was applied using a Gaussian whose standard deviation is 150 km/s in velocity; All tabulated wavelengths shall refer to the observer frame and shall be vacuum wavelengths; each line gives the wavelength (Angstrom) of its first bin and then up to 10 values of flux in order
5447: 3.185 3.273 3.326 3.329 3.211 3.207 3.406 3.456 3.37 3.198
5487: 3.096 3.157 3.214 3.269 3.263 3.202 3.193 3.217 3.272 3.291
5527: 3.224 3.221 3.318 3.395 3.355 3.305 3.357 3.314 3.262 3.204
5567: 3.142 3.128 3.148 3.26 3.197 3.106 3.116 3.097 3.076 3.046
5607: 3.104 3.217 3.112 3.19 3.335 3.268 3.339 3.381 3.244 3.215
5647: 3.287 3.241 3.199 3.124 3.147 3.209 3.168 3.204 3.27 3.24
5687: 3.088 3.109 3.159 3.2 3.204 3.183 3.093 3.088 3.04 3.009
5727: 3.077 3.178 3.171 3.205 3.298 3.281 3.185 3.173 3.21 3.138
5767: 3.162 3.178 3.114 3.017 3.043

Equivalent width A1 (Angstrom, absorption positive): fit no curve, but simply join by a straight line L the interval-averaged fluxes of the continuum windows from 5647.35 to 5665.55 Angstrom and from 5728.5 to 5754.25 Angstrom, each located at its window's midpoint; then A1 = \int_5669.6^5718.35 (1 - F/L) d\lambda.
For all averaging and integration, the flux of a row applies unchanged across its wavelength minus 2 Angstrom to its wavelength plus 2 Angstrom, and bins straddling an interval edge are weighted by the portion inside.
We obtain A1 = 0.55 Angstrom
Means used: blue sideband 3.19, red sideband 3.21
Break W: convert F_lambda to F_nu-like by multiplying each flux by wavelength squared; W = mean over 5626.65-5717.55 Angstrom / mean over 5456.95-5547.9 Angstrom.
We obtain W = 1.0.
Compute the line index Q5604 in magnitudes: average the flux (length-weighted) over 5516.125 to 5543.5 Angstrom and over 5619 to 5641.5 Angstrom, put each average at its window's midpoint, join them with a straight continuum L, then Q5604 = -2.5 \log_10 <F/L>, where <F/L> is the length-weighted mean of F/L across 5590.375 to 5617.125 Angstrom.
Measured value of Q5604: 0.064 mag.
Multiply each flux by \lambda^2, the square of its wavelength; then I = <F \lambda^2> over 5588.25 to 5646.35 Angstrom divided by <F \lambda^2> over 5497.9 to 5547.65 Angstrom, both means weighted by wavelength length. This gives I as 1.0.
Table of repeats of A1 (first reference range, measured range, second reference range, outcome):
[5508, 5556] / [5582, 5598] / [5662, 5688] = 0.63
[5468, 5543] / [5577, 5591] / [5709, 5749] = 0.20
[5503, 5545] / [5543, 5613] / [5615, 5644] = 1.81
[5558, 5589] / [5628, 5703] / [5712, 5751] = -1.21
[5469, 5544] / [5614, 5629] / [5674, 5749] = -0.12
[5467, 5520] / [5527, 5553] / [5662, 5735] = -0.71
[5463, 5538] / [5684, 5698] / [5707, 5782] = 0.16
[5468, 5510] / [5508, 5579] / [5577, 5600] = -1.29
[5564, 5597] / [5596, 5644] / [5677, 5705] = -0.70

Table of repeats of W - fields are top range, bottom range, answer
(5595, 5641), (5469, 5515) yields 1.03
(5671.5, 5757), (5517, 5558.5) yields 1.02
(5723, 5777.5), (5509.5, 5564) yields 1.04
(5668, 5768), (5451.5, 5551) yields 1.05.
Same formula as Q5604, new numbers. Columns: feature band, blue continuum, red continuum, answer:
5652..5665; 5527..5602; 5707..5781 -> 0.006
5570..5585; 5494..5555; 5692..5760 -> 0.020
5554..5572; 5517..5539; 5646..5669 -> 0.016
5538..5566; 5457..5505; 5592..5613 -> -0.044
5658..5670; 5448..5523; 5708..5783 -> 0.005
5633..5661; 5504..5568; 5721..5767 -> -0.008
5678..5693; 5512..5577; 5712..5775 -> 0.006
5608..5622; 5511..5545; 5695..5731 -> 0.008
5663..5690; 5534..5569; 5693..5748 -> 0.000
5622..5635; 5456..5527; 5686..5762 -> -0.042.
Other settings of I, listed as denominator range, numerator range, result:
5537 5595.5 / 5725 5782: 1.05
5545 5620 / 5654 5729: 1.03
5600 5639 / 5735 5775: 1.04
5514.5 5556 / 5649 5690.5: 1.01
